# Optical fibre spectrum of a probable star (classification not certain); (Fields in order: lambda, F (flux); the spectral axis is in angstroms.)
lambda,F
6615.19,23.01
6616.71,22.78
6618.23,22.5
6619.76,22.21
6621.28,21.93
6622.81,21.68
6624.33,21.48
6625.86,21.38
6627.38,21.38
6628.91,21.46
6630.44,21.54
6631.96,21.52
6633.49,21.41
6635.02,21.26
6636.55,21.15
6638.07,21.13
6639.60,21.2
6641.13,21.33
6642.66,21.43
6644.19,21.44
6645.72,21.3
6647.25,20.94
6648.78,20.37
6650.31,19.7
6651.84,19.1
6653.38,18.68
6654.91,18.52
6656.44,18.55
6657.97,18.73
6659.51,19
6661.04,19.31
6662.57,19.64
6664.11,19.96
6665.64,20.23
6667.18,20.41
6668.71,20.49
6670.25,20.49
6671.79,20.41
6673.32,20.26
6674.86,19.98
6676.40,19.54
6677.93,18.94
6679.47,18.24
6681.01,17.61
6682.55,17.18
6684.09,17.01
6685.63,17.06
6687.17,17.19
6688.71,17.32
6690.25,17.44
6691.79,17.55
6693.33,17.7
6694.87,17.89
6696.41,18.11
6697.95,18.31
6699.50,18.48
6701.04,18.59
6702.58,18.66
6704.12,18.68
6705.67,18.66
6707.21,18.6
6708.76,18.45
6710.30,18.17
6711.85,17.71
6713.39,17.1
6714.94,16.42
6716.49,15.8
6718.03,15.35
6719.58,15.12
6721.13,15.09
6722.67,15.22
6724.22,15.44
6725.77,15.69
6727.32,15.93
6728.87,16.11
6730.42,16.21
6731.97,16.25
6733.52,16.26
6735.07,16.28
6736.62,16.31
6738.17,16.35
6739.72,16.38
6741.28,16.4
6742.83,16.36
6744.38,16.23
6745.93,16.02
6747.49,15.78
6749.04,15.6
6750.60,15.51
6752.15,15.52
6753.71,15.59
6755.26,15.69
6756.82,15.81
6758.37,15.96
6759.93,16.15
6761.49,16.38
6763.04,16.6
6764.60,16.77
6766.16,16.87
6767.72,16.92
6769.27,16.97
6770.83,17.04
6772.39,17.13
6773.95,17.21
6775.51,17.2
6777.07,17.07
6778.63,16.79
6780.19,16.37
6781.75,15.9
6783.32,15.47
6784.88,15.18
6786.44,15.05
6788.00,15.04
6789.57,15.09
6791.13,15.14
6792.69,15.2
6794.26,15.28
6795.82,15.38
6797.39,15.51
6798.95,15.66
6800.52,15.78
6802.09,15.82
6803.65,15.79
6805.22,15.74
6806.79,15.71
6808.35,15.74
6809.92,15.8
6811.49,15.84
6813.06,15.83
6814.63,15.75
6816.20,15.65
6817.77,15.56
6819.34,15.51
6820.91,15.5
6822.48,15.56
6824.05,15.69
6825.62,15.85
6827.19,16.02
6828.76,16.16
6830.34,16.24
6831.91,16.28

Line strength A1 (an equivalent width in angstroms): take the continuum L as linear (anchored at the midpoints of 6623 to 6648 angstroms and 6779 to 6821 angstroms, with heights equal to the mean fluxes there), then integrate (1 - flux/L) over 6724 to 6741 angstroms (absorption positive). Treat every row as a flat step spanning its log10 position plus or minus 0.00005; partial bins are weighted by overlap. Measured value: 1.7 angstroms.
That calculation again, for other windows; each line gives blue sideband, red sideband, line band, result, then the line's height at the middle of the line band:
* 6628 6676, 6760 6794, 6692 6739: 3.35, 18.3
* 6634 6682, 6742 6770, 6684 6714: 0.66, 18.4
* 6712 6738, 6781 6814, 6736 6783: -1.80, 15.8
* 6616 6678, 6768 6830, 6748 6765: 1.25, 17.2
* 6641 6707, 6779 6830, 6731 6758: 1.85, 17.2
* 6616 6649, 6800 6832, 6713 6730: 2.73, 18.7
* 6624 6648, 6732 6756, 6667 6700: 0.90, 19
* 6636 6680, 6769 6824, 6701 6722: 1.33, 18.4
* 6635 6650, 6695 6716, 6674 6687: 0.77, 19.3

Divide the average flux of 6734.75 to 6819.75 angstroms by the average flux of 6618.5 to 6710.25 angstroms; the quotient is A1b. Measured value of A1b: 0.8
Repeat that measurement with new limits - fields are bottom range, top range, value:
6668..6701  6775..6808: 0.85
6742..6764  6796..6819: 0.98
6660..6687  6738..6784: 0.85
